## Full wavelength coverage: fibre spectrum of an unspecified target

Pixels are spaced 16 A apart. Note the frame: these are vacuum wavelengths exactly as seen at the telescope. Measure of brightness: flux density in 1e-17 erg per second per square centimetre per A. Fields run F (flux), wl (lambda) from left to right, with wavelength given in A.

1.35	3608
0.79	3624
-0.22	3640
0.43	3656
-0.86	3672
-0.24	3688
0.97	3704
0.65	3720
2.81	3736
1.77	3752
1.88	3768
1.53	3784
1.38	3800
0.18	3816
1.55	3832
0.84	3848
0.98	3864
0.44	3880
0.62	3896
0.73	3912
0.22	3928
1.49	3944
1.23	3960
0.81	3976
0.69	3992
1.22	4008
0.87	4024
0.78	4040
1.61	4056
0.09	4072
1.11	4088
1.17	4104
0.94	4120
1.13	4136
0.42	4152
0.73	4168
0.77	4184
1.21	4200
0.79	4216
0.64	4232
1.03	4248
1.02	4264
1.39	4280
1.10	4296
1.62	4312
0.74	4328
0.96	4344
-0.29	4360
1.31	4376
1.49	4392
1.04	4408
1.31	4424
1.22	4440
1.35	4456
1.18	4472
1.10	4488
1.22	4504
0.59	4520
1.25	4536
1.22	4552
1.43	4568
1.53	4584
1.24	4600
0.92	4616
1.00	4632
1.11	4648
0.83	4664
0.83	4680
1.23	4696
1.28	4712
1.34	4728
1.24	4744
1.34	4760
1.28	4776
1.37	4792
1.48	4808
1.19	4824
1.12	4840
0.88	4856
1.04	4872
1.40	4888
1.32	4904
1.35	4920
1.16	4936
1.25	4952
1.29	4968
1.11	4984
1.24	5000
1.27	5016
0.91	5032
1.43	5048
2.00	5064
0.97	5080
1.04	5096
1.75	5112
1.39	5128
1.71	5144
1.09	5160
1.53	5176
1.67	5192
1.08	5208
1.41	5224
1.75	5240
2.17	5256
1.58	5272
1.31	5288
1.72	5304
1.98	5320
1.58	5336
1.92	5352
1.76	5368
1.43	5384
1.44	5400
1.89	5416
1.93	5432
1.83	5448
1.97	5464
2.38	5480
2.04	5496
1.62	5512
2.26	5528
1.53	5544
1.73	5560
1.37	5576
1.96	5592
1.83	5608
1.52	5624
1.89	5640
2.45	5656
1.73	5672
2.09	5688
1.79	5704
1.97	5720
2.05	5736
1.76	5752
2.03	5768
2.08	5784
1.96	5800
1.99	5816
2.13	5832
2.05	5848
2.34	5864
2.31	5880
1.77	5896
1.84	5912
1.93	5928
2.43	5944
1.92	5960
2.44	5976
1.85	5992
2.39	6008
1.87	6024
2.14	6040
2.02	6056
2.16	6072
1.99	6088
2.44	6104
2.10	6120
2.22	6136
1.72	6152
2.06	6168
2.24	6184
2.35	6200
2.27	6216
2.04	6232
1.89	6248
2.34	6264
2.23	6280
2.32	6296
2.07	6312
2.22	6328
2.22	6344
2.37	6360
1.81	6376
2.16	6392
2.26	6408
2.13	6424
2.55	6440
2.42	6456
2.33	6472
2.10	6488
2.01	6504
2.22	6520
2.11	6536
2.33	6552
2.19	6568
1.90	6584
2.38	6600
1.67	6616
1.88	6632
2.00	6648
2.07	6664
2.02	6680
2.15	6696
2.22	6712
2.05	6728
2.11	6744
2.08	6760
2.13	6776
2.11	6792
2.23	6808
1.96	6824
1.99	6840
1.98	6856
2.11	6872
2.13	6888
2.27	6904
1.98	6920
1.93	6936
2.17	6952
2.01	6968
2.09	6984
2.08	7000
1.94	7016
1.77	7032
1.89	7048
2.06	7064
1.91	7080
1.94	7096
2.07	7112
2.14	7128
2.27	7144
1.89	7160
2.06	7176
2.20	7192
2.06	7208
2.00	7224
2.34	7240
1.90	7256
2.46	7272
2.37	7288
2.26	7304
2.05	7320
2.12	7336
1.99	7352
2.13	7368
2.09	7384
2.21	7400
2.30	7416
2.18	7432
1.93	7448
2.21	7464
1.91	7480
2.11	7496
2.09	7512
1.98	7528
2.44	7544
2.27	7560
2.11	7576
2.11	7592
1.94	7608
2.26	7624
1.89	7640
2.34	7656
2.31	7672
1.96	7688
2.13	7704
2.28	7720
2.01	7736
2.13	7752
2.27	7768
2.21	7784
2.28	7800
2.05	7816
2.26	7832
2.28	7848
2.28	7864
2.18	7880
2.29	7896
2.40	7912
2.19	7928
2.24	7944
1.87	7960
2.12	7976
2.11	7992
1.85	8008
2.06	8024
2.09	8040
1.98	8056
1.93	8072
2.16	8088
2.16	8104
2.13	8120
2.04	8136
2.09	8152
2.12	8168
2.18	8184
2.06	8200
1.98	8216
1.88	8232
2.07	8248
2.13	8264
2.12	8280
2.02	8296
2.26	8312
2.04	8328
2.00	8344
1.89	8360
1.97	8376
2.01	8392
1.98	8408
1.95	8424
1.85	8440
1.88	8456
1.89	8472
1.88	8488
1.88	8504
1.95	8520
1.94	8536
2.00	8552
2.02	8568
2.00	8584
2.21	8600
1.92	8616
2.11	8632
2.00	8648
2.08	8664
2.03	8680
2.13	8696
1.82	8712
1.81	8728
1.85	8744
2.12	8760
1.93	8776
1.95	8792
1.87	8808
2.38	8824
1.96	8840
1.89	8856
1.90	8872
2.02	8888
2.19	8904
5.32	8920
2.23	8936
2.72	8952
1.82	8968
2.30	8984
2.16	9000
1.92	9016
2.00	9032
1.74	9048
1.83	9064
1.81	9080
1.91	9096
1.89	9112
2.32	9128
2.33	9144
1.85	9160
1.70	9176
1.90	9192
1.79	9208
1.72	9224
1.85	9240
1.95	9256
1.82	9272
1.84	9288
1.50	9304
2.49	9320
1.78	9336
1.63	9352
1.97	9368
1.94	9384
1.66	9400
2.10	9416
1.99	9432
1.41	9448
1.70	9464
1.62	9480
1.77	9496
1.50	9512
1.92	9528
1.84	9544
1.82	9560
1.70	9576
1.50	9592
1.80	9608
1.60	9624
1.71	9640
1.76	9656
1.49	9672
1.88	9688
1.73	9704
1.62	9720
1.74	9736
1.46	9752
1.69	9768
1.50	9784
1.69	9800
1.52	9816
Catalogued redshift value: 0.358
